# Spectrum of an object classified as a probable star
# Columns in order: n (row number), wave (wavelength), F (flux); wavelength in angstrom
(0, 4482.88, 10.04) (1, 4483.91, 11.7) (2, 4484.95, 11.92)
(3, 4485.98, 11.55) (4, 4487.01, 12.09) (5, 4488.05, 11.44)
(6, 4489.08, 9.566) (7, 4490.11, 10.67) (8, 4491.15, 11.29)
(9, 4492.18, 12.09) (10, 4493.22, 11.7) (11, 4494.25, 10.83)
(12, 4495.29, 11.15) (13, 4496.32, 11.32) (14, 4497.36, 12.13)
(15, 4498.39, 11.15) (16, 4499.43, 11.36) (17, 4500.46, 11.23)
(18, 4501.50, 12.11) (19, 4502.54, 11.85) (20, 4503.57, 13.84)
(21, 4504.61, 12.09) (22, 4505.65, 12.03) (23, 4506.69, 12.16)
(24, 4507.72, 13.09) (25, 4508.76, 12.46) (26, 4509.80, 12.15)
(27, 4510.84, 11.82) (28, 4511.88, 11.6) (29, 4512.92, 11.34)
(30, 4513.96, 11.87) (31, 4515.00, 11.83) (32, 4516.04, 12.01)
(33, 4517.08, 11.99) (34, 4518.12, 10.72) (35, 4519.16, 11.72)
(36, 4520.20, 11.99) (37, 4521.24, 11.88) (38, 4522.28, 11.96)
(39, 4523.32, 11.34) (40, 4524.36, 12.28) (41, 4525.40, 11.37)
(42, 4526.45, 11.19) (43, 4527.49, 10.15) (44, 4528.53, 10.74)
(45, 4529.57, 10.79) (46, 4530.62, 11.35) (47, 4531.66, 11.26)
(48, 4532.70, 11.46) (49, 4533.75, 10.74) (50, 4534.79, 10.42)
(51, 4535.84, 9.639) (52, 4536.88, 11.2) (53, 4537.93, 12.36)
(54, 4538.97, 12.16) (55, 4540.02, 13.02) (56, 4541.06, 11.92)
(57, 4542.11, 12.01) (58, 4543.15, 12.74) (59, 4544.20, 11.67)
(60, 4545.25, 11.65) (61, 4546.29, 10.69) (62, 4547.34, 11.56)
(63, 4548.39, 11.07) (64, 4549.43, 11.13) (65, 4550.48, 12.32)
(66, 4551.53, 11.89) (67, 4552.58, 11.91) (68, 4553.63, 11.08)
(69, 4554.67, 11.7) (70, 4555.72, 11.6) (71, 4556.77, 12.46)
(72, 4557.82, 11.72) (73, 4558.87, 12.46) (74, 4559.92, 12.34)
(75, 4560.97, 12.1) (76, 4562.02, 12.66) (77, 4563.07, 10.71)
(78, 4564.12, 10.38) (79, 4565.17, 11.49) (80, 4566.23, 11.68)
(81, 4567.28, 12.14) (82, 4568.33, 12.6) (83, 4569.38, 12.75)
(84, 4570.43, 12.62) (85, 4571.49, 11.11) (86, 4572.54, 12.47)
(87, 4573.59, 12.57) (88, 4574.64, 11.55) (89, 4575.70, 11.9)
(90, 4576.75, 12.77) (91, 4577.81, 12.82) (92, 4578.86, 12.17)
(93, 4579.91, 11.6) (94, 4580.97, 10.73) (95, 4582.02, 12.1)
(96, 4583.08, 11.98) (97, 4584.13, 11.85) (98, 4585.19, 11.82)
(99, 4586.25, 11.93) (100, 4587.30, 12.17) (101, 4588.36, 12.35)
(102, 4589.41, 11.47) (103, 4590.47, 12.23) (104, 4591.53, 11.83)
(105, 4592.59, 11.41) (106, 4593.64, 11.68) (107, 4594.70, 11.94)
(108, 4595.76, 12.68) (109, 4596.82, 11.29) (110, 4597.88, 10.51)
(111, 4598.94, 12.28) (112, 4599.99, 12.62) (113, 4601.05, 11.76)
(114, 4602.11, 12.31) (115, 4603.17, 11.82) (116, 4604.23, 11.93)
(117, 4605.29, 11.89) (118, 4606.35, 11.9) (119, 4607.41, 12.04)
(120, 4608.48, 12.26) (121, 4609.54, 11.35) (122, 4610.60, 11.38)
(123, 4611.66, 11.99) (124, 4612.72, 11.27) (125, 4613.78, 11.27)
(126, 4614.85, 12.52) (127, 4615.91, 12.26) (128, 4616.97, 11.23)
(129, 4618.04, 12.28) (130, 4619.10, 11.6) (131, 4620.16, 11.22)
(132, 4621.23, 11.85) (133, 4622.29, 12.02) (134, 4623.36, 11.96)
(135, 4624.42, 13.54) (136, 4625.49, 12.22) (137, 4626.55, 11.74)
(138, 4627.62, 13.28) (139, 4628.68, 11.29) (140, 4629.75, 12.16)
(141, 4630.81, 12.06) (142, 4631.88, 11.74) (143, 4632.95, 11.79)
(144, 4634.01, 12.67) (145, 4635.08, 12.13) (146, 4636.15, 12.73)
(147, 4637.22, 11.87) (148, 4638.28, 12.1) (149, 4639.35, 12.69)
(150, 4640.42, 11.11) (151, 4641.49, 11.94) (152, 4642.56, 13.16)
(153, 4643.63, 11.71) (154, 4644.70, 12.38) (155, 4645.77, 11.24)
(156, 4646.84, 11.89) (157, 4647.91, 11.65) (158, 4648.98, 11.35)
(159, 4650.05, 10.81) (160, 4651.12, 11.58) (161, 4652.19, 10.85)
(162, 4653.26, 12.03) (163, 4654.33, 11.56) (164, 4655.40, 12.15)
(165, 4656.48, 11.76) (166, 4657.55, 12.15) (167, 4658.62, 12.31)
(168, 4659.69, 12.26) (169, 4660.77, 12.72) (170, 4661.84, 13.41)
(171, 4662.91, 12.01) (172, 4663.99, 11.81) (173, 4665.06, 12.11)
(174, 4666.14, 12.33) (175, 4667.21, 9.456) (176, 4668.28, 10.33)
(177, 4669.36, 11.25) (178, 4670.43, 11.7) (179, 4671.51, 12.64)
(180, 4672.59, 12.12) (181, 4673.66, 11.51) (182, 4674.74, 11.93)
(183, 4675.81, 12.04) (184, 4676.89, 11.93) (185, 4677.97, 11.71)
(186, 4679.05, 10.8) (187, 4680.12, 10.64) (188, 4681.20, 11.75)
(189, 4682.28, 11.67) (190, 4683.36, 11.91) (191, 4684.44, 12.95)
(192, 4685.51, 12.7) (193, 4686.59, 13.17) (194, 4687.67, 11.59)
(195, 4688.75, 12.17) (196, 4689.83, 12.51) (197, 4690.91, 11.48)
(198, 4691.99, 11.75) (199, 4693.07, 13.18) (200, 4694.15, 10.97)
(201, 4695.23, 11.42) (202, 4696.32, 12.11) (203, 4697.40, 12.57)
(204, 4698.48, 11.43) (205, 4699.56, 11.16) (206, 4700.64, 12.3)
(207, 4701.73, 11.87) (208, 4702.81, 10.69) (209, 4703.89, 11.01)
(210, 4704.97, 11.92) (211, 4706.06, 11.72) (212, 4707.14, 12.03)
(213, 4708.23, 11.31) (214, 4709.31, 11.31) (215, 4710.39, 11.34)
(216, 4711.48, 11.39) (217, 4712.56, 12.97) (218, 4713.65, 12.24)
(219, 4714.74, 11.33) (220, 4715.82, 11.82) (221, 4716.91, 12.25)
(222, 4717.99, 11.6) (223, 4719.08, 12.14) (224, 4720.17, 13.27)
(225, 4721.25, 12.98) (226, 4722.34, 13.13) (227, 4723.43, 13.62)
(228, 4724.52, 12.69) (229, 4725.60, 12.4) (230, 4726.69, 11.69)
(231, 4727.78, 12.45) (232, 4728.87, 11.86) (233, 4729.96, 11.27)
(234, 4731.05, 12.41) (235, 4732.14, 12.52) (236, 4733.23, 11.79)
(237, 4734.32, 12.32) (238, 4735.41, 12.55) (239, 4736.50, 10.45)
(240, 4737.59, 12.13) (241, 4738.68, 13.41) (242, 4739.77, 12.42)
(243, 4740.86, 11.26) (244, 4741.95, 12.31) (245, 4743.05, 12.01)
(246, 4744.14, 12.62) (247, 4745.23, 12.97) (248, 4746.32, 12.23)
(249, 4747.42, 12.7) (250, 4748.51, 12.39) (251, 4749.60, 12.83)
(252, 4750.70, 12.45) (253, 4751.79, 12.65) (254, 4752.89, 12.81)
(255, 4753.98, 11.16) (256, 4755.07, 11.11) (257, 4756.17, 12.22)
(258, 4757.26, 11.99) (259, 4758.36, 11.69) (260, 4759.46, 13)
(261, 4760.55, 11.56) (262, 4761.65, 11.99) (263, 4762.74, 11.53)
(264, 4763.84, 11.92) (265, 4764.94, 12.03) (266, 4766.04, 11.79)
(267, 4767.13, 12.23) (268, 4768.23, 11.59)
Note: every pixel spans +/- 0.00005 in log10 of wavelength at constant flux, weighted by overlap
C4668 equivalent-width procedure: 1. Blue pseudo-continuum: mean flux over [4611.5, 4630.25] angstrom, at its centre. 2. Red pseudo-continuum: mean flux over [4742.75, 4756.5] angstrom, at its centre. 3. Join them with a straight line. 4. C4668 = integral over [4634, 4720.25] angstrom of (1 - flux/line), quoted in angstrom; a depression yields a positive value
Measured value 2.0 angstrom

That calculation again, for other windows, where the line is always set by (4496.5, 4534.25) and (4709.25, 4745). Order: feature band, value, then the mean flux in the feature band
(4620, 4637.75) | -0.3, 12.2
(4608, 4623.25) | 0.2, 11.8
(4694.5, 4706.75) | 0.5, 11.6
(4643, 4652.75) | 0.4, 11.5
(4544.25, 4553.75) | 0.2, 11.5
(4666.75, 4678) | 0.5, 11.5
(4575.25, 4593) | -0.1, 12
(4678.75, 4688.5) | 0.1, 12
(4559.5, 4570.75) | -0.1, 11.9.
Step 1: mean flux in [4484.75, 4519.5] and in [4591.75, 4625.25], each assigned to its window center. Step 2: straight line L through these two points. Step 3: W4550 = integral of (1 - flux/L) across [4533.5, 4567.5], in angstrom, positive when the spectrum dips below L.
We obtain 0.4 angstrom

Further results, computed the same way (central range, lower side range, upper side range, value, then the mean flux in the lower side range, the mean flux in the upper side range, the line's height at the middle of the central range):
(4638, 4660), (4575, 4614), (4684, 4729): 0.2 angstrom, 11.9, 12.1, 12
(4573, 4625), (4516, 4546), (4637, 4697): -1.1 angstrom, 11.5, 11.9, 11.7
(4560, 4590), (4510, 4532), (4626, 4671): -0.7 angstrom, 11.5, 11.9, 11.7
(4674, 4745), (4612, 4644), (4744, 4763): 0.9 angstrom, 12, 12.2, 12.2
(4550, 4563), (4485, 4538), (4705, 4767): -0.4 angstrom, 11.5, 12.1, 11.7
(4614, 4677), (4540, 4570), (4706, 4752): 0.5 angstrom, 11.8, 12.2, 12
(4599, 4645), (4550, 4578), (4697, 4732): -0.1 angstrom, 12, 12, 12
